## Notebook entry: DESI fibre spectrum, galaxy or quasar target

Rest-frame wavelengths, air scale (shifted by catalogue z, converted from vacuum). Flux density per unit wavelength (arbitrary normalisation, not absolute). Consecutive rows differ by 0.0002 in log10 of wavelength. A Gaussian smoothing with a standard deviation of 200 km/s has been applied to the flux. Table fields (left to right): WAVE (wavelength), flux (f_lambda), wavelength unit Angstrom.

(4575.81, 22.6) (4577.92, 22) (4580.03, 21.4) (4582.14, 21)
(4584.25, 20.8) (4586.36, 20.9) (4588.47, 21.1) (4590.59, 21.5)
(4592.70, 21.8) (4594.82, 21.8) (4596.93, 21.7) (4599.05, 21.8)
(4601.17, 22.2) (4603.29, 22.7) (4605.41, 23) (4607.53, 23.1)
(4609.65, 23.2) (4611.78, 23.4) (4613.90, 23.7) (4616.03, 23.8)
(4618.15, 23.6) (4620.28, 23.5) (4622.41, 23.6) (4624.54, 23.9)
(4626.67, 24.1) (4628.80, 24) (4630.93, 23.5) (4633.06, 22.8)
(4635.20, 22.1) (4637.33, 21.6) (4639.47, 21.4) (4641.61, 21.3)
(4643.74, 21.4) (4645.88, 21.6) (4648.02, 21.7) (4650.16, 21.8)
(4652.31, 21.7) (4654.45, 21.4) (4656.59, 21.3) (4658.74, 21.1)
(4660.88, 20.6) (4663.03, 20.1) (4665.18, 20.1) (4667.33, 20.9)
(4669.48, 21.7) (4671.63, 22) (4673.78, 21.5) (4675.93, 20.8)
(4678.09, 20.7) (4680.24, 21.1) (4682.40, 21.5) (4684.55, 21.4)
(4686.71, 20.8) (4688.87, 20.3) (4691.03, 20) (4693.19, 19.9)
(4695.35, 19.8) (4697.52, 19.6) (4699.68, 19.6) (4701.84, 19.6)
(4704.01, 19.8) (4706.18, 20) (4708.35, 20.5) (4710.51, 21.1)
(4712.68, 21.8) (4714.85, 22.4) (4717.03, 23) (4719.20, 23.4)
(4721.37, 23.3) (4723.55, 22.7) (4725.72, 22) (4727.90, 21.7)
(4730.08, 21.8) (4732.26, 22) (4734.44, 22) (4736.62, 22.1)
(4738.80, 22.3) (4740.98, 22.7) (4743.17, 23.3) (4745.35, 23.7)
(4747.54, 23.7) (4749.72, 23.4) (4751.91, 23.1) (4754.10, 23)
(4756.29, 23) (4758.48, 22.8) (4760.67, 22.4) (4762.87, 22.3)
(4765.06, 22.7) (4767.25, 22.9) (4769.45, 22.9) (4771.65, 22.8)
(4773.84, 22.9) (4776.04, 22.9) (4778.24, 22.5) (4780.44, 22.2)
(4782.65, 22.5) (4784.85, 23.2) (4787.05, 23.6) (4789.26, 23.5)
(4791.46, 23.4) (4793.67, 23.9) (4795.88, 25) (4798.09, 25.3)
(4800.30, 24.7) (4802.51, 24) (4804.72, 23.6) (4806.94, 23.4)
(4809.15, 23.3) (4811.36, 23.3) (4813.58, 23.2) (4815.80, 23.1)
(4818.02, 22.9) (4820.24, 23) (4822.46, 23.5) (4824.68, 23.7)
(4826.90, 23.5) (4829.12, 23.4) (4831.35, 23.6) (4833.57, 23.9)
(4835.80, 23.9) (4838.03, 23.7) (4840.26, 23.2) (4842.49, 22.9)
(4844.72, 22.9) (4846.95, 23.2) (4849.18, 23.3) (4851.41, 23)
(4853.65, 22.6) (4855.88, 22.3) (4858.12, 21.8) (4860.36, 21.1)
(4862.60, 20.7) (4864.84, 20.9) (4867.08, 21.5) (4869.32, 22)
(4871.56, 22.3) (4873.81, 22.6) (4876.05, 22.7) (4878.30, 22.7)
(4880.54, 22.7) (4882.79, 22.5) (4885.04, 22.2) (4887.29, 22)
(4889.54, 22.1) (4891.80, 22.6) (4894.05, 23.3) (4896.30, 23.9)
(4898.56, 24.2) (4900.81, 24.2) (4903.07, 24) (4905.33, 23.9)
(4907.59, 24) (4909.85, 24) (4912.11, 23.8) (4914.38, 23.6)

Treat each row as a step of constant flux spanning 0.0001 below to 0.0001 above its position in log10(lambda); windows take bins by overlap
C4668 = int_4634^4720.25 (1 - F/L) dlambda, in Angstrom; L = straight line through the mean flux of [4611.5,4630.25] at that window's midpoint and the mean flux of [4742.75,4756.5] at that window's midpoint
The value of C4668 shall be 9.2 Angstrom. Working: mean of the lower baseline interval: 23.7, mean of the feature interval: 21.1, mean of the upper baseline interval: 23.3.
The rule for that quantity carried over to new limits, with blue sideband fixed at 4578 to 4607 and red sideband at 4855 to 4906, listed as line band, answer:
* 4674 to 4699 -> 1.6 Angstrom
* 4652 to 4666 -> 0.7 Angstrom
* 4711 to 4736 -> -0.3 Angstrom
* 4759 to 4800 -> -1.8 Angstrom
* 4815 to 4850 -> -1.5 Angstrom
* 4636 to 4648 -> 0.2 Angstrom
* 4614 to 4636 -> -1.7 Angstrom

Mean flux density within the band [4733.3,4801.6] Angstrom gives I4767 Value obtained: 23.1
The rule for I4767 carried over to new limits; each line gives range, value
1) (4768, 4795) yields 23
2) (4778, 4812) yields 23.6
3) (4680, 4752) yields 21.6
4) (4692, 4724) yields 21.1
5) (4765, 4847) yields 23.4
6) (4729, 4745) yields 22.4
